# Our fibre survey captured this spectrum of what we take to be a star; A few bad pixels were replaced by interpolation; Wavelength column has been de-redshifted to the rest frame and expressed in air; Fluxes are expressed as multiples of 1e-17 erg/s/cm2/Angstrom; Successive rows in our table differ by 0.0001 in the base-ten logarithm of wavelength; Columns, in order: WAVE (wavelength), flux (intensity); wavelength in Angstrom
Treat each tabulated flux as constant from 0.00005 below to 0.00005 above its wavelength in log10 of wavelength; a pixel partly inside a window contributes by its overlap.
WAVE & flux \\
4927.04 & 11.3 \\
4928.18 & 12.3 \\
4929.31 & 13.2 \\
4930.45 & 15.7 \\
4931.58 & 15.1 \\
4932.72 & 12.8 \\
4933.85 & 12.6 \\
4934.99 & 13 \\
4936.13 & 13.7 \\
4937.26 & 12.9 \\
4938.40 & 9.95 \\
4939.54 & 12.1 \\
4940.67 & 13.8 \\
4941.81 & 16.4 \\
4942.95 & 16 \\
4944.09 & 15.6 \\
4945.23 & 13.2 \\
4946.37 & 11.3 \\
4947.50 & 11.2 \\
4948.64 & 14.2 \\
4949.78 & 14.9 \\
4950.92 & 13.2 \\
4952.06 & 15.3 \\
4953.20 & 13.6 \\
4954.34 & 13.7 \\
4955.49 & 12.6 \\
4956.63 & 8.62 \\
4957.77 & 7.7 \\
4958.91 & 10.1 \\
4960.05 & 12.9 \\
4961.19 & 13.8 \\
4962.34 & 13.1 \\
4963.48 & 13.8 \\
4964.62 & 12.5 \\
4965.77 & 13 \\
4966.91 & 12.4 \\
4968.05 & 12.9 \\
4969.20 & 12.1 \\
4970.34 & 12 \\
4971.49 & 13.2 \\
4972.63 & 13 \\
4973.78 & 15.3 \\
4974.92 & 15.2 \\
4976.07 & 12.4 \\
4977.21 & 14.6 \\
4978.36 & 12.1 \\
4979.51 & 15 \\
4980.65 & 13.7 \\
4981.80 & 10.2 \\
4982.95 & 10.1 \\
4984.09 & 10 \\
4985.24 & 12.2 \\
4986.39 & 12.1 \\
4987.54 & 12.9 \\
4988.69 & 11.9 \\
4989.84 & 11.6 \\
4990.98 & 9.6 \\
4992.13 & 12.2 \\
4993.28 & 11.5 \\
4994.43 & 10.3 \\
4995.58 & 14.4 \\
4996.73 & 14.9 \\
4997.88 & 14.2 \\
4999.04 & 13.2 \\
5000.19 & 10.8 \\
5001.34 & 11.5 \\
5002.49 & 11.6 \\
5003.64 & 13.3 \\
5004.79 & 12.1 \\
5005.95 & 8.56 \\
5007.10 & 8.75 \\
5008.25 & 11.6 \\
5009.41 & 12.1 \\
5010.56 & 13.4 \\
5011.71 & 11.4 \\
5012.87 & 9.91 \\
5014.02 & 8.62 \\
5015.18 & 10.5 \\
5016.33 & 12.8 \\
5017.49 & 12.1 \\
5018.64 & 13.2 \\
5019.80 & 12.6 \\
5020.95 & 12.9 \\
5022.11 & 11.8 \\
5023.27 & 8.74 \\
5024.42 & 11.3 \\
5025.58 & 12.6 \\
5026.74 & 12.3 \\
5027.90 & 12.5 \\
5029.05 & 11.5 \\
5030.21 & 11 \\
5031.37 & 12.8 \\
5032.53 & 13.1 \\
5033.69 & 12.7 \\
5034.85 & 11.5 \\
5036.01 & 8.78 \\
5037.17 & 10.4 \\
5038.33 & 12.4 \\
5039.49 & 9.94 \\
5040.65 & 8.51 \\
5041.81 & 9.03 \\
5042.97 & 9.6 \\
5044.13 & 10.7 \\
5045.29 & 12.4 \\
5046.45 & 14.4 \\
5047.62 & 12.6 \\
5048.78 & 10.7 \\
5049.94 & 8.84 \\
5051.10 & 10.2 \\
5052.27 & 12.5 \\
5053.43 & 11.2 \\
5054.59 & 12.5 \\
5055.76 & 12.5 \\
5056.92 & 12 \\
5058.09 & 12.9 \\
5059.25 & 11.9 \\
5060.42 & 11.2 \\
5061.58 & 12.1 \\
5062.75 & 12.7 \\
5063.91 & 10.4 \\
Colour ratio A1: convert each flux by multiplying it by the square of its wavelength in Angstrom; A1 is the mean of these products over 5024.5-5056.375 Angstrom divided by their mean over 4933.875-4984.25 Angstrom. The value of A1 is 0.9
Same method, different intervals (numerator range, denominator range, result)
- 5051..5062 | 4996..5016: 1.05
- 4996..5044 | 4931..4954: 0.87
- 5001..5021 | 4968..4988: 0.91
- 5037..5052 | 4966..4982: 0.84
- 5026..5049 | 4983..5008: 0.98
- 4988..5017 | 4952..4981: 0.92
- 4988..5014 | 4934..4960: 0.93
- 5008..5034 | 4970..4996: 0.97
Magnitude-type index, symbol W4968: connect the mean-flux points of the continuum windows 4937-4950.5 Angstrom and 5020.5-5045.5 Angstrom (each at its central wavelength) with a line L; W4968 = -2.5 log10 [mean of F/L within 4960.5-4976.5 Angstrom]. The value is -0.03 mag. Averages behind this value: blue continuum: 13.5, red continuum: 11.2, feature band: 13.2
